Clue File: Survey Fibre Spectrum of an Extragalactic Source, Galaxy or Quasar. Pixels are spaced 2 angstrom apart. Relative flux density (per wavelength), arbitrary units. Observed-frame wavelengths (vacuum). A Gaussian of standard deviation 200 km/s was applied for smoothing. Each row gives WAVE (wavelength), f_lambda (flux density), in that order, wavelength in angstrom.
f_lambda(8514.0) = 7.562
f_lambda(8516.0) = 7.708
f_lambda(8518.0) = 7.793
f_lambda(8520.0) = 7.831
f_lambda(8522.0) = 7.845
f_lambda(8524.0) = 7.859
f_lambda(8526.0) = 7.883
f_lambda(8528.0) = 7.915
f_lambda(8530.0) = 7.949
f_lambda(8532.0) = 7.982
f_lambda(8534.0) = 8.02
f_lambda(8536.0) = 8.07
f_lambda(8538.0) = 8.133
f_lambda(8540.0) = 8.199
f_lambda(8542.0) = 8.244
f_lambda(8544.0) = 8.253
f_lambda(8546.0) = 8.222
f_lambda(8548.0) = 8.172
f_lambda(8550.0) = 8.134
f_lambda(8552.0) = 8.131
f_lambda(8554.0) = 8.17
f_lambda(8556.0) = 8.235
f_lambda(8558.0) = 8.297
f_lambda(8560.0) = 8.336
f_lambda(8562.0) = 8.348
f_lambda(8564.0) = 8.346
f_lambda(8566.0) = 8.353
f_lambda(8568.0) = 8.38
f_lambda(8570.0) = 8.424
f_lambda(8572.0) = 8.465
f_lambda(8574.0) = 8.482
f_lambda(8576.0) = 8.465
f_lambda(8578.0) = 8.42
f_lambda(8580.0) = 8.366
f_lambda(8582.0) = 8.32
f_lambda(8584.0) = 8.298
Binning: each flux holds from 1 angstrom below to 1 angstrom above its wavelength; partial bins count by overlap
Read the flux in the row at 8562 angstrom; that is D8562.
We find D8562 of 8.348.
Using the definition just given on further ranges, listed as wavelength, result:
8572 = 8.465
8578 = 8.42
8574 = 8.482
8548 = 8.172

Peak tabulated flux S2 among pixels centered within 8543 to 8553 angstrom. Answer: 8.253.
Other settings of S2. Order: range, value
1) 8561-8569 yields 8.38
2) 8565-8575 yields 8.482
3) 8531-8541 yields 8.199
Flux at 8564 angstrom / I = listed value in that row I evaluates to 8.346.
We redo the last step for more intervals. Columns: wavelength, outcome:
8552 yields 8.131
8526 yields 7.883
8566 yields 8.353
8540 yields 8.199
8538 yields 8.133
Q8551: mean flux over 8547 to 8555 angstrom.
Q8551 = 8.15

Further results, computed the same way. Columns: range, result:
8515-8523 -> 7.79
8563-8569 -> 8.36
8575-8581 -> 8.42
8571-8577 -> 8.47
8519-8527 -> 7.85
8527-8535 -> 7.97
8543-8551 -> 8.2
